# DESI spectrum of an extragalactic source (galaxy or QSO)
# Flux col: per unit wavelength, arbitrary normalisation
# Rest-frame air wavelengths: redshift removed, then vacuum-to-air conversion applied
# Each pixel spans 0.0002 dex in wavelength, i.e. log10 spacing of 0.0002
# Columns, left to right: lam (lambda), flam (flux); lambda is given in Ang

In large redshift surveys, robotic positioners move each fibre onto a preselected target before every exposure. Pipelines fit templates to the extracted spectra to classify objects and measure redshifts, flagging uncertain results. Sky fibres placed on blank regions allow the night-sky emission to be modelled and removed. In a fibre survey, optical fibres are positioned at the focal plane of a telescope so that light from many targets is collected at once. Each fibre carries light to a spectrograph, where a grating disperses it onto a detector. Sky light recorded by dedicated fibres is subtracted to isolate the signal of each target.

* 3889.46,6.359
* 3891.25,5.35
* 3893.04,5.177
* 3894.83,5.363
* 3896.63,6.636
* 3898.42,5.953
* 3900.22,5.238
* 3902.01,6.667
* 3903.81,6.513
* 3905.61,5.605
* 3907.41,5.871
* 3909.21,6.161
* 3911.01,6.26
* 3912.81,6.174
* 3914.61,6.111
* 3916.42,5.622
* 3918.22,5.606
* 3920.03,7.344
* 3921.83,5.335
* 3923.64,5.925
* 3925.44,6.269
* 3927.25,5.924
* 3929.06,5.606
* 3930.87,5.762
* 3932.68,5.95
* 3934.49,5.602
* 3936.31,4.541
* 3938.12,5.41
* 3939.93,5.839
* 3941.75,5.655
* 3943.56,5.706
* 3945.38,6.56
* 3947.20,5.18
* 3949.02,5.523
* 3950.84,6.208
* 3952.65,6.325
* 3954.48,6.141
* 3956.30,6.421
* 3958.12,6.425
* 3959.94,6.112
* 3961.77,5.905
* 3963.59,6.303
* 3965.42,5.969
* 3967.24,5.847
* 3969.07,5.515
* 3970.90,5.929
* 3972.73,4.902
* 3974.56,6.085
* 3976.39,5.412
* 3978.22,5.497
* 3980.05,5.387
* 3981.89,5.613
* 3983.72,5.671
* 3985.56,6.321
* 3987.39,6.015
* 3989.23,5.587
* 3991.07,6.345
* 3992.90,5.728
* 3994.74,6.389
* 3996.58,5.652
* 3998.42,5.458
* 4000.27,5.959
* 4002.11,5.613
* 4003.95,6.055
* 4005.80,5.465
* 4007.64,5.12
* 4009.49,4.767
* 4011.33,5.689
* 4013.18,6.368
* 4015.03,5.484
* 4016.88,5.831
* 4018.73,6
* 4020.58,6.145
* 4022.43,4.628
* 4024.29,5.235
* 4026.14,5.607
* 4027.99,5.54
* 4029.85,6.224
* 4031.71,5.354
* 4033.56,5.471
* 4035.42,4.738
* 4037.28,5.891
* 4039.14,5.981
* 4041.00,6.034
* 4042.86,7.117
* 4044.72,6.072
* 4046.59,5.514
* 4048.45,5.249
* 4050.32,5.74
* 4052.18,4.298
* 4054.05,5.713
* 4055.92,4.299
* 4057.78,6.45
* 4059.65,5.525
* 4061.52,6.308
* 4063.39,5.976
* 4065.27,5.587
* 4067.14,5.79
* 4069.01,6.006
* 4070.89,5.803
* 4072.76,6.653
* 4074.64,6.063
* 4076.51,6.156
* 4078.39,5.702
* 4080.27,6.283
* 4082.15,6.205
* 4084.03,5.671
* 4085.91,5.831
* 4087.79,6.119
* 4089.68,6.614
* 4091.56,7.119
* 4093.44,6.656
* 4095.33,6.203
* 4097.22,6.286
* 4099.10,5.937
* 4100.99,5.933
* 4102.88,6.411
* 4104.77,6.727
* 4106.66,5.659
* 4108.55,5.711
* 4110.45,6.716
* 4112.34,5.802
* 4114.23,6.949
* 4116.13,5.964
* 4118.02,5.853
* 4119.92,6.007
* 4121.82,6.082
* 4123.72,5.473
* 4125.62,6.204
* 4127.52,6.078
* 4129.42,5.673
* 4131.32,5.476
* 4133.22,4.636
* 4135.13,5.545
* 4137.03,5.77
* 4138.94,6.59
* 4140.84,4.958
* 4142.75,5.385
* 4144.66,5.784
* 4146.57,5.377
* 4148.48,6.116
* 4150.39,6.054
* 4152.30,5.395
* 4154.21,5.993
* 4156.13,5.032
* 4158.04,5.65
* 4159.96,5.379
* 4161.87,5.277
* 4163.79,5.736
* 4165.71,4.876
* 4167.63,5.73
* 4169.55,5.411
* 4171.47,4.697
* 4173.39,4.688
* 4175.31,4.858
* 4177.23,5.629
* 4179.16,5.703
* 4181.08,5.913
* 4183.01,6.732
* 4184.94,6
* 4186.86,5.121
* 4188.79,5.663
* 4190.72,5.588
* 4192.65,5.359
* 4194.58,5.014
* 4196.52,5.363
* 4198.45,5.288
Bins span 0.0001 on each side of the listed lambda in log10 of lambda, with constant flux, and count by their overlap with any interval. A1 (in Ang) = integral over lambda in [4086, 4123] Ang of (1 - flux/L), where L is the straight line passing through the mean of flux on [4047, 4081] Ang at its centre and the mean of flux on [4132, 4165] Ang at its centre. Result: -3.75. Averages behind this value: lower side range 5.75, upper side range 5.56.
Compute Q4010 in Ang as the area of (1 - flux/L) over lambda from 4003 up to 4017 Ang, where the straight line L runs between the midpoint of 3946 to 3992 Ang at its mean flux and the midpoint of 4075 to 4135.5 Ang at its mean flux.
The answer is 0.8 Ang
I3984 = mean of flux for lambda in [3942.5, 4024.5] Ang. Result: 5.79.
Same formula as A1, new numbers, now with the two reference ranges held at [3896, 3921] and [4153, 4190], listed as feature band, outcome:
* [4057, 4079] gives -1.05 Ang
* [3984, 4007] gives 0.16 Ang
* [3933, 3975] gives 1.24 Ang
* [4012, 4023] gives 0.14 Ang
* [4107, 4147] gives -1.61 Ang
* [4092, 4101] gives -0.99 Ang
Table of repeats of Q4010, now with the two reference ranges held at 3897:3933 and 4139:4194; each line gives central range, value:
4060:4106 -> -3.87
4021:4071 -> 0.99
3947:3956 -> -0.05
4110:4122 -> -1.21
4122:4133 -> -0.26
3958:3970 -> -0.15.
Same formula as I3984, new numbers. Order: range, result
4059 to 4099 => 6.12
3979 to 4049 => 5.72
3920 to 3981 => 5.82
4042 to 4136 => 5.96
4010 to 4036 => 5.59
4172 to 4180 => 5.18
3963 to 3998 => 5.79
